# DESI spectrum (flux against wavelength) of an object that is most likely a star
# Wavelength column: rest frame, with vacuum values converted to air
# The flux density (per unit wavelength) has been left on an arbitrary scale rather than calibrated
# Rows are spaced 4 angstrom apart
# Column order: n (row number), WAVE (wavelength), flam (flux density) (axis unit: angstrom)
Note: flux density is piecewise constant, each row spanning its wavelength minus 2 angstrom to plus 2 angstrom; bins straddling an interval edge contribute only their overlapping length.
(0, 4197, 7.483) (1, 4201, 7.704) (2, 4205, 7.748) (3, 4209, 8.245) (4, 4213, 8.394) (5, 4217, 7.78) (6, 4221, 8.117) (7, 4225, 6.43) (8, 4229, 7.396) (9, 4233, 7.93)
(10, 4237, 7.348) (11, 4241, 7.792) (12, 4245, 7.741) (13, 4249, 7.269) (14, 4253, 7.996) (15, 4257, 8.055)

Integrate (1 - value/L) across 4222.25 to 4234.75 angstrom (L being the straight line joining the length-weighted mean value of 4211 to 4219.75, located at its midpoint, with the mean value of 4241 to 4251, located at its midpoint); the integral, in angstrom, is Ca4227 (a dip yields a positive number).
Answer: 0.91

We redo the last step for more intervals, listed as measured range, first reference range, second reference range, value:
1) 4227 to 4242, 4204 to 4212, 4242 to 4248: 0.3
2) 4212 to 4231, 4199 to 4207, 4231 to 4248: 0.3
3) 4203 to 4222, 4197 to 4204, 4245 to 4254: -1.0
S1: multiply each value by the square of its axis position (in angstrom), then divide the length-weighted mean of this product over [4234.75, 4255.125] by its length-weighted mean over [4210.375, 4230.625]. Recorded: 1.01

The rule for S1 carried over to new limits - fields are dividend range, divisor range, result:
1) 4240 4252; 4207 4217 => 0.94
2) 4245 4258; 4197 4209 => 1.02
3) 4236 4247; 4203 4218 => 0.96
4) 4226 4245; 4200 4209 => 0.98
